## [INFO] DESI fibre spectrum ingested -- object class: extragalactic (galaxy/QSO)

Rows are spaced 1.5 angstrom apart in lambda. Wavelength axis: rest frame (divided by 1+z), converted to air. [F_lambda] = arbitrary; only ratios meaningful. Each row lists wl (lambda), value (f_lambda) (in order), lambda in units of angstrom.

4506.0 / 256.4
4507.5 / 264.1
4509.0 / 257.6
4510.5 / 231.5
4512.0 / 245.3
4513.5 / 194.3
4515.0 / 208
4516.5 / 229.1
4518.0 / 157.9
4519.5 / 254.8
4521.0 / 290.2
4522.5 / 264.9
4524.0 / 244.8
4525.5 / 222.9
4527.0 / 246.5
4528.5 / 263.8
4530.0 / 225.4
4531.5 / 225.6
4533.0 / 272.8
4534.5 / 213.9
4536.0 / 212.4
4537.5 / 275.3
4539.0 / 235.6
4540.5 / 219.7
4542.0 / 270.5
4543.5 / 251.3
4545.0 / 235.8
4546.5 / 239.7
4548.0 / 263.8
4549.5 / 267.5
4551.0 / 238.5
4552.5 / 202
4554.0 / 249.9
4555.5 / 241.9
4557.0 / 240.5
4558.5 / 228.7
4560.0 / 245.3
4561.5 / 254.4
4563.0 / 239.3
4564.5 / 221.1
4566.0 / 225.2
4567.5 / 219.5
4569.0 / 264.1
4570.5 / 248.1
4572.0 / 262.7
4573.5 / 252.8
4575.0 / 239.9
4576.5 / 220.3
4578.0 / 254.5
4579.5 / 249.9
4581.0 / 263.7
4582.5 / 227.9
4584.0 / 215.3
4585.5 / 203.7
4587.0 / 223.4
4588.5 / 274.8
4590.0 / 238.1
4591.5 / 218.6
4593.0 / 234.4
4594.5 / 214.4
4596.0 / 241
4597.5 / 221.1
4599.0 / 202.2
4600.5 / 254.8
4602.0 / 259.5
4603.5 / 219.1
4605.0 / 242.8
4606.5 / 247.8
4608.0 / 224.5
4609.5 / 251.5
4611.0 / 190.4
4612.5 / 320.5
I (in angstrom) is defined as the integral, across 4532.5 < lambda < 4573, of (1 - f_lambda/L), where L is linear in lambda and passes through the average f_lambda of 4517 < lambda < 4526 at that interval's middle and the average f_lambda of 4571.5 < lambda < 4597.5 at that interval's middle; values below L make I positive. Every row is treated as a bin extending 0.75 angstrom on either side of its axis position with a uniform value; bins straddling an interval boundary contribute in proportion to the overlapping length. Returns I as -0.69 angstrom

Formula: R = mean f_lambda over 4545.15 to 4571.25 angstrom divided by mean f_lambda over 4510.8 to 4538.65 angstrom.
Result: 1.02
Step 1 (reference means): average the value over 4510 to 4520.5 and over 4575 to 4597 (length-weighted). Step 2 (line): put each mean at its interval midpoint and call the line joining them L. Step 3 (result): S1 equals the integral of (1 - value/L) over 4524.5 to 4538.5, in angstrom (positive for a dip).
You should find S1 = -1.1 angstrom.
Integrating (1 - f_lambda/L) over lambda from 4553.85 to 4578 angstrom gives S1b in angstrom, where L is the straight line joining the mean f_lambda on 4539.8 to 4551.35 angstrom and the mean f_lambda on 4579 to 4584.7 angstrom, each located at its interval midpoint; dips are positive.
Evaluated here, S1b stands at 0.22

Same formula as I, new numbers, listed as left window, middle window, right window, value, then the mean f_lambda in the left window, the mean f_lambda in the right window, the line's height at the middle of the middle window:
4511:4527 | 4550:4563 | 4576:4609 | -0.3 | 232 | 234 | 233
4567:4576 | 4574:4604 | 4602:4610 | 1.1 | 248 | 239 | 243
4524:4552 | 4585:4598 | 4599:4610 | 0.5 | 243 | 240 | 241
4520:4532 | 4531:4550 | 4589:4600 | -0.1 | 249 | 226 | 244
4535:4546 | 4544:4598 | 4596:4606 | -0.1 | 242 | 234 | 238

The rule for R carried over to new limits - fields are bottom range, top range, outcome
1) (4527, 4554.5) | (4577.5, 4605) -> 0.97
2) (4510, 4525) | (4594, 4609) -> 1.01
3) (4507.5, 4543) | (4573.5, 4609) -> 0.99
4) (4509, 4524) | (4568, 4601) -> 1.02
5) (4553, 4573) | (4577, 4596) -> 0.97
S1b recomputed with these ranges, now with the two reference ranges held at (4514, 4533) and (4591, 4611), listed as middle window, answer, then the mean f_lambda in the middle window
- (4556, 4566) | -0.1 angstrom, 237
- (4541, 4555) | -0.6 angstrom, 246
